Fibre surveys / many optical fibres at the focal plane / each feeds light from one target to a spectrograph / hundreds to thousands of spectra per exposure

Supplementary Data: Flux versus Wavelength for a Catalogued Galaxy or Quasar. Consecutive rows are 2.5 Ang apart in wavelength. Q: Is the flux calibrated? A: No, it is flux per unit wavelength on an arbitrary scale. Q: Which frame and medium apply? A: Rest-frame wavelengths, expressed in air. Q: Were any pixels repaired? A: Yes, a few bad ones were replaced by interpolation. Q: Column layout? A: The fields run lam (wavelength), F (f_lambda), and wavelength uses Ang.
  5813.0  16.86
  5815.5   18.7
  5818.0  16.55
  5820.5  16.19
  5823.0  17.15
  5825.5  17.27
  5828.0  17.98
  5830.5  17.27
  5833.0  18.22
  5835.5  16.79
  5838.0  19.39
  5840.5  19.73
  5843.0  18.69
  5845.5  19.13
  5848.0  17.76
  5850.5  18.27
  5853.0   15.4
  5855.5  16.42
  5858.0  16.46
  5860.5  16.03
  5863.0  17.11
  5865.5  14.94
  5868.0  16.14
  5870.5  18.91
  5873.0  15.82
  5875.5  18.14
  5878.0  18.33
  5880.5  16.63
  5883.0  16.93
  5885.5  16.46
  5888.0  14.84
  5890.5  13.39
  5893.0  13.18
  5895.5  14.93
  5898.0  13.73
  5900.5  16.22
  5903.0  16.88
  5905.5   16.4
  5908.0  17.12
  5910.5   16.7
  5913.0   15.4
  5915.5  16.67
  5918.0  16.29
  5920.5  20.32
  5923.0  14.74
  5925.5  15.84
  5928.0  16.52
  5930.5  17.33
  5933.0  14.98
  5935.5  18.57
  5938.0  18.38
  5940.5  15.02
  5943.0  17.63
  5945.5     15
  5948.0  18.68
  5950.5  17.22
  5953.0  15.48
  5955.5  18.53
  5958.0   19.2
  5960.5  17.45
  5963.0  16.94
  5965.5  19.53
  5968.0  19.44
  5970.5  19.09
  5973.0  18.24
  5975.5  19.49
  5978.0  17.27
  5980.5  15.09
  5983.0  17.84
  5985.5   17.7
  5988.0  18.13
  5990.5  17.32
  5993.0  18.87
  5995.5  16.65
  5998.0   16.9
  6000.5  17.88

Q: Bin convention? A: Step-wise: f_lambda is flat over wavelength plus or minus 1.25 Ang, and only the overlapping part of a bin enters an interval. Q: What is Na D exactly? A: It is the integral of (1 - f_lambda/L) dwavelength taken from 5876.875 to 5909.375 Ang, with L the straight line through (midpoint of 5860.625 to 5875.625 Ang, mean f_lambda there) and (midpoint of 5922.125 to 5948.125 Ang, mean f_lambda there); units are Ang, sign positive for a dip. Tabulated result 1.69 Ang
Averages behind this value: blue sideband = 16.7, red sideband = 16.5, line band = 15.8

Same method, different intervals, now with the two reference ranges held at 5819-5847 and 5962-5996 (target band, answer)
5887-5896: 2.0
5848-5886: 2.4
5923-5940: 1.2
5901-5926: 1.9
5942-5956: 0.8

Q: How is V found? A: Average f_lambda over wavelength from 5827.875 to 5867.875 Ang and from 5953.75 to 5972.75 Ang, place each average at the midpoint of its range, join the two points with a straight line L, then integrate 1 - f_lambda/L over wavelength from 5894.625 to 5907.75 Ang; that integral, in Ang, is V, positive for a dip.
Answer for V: 1.6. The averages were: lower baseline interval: 17.4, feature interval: 15.8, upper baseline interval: 18.5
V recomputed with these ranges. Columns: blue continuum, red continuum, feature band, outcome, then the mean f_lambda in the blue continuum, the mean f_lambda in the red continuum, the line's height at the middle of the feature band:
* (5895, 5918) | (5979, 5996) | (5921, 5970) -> -1.61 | 16.1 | 17.4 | 16.7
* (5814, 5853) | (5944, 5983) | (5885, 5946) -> 5.80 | 17.9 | 17.8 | 17.8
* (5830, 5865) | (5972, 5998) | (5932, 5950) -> 0.68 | 17.6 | 17.6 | 17.6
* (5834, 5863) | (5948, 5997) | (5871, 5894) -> 2.08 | 17.6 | 17.9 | 17.7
